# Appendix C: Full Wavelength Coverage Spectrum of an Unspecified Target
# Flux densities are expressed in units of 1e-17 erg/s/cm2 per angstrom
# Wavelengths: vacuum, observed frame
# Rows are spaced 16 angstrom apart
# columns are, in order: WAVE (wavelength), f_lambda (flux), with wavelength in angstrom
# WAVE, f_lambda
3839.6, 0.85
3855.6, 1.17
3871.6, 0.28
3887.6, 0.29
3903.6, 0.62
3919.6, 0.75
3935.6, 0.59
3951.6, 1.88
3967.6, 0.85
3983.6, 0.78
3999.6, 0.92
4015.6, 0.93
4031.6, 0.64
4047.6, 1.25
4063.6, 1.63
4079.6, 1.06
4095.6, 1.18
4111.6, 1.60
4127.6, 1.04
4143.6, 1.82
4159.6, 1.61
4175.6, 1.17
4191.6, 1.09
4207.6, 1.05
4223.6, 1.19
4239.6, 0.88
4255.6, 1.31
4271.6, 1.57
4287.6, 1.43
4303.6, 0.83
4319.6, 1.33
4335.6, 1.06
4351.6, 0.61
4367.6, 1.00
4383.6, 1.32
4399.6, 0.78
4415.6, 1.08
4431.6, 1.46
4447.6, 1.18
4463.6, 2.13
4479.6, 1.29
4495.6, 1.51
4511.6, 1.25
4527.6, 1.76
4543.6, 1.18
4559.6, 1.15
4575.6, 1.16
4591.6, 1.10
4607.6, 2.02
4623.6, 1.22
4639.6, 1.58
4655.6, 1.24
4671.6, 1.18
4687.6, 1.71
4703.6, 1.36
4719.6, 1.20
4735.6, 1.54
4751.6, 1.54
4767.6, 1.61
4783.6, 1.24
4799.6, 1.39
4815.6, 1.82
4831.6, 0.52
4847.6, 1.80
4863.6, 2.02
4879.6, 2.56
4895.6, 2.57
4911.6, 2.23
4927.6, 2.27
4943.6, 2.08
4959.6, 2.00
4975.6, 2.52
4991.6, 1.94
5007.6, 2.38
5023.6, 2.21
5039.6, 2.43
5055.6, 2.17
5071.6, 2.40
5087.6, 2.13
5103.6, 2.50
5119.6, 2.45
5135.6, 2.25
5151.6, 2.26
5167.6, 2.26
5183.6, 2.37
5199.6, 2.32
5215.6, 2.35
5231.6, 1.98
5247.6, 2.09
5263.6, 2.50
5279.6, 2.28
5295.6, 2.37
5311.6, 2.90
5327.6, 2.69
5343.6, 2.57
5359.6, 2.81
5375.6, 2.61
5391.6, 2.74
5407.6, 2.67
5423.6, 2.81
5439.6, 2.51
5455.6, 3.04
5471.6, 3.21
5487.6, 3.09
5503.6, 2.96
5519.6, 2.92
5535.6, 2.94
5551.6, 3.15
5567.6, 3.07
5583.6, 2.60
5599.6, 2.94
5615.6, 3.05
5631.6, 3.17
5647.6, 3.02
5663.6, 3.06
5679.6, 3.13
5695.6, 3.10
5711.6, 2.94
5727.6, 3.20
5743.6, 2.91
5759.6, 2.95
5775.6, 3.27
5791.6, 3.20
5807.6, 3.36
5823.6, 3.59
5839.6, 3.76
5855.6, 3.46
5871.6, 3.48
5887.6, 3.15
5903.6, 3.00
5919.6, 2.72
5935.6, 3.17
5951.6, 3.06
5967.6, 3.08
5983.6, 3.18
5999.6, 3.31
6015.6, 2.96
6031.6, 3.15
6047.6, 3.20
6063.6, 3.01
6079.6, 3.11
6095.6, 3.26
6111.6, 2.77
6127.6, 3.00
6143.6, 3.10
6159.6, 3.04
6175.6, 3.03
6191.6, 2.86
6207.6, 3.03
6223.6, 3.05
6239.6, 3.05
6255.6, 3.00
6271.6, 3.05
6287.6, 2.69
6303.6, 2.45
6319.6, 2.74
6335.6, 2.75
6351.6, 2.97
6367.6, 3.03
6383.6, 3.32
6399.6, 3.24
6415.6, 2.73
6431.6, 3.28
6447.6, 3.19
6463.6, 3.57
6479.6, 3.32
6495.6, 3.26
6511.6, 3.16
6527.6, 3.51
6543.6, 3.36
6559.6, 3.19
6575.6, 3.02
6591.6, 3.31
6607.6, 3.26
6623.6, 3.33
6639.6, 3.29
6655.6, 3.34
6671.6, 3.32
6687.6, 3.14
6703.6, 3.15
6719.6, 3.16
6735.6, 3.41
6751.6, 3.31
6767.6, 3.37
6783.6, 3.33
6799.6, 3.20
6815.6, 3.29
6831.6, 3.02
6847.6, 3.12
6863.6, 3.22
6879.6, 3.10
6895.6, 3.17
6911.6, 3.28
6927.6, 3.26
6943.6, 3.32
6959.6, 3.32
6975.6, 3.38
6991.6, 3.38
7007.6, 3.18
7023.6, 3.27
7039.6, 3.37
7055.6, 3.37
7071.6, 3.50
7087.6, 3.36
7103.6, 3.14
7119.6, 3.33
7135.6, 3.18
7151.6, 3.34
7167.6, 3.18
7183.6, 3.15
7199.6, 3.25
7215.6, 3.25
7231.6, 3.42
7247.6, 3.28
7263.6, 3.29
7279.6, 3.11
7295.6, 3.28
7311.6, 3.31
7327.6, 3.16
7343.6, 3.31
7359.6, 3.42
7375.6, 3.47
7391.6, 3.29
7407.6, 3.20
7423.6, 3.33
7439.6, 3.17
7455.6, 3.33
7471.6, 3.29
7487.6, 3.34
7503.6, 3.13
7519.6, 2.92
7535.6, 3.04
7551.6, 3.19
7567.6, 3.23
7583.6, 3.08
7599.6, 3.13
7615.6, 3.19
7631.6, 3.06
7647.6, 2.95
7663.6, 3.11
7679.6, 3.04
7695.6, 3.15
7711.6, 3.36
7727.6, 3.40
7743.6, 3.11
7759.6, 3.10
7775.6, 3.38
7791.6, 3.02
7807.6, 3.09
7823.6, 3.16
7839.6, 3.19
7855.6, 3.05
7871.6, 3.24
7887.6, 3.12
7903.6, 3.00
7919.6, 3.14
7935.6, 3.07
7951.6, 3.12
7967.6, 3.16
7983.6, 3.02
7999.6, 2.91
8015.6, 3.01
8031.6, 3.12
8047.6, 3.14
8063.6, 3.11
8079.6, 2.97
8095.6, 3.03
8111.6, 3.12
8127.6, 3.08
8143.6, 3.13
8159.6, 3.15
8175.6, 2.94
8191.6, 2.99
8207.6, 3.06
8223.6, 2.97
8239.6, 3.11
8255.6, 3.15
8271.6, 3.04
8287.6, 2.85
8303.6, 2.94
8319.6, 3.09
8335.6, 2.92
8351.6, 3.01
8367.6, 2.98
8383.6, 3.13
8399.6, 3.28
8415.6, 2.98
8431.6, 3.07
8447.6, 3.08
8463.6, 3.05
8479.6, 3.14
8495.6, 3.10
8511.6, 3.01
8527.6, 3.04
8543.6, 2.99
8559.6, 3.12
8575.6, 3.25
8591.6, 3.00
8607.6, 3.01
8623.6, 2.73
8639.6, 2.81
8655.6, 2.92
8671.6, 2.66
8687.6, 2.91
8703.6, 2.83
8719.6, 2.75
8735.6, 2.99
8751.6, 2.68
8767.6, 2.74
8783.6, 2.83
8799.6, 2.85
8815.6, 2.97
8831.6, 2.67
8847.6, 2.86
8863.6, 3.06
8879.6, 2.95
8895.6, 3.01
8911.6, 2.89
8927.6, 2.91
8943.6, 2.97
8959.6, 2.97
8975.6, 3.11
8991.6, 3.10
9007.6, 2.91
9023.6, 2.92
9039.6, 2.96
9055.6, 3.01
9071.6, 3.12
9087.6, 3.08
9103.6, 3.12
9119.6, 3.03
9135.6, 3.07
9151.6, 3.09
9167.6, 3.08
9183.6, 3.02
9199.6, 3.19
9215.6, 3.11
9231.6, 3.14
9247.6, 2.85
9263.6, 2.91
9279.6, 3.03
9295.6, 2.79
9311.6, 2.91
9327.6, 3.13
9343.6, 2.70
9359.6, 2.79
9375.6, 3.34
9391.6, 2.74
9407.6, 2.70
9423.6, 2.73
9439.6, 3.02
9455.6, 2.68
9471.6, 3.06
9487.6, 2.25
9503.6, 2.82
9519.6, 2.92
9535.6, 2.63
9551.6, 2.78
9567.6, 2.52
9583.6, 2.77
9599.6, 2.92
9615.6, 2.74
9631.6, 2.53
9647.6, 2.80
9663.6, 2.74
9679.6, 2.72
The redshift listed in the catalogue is 0.22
